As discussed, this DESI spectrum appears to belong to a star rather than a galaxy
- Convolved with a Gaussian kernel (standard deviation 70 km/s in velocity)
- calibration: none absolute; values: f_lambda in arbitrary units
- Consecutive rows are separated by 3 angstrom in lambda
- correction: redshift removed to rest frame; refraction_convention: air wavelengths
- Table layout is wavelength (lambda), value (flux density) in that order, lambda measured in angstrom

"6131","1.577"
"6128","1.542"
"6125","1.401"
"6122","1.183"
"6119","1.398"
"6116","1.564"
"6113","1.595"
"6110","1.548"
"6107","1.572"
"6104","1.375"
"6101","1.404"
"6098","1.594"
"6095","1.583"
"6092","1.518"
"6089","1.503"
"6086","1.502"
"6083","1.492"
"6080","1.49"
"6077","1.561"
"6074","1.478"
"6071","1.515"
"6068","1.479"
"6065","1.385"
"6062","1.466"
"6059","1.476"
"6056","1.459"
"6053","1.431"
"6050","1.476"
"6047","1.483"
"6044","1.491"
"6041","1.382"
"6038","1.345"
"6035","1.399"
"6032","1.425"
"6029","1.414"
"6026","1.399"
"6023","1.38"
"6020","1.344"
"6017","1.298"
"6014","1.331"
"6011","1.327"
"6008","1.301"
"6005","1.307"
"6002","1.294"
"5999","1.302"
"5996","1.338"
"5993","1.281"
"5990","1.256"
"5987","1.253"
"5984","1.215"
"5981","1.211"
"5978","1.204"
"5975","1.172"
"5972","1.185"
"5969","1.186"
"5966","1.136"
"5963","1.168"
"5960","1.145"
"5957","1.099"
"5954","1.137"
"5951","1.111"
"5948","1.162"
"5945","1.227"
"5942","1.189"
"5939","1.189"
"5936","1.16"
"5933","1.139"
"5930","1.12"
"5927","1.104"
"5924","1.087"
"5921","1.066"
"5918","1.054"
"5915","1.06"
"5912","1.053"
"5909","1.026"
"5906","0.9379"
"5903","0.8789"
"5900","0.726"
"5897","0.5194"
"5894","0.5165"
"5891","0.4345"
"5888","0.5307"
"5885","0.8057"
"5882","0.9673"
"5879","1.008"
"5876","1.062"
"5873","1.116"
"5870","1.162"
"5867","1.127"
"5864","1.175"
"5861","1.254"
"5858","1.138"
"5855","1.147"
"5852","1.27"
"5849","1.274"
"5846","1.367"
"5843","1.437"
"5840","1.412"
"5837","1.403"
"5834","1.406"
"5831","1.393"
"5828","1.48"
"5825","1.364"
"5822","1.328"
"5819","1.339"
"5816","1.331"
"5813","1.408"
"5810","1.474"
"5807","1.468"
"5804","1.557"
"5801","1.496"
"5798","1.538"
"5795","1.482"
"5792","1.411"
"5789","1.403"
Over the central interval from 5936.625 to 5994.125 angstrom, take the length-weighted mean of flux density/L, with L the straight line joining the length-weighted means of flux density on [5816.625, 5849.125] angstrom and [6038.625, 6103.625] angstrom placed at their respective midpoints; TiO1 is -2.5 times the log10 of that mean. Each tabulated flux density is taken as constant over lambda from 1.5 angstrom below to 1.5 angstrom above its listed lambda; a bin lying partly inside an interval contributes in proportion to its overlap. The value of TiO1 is 0.21 mag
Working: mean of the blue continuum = 1.39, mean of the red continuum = 1.48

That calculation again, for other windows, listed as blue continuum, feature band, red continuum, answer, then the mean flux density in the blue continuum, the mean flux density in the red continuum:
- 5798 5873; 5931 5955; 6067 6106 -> 0.208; 1.34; 1.5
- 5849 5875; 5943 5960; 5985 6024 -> 0.099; 1.18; 1.31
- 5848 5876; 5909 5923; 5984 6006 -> 0.157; 1.18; 1.28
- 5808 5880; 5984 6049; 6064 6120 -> 0.072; 1.29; 1.5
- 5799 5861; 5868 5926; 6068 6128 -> 0.483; 1.37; 1.49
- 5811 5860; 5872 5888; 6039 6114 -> 0.404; 1.34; 1.49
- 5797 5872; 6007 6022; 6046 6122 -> 0.099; 1.35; 1.49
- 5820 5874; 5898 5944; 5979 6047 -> 0.243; 1.29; 1.33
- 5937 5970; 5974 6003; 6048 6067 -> 0.003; 1.16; 1.45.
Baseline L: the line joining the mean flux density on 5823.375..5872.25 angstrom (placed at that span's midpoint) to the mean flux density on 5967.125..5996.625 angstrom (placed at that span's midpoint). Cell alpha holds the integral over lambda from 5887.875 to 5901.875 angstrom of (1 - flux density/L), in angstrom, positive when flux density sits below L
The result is 7.9 angstrom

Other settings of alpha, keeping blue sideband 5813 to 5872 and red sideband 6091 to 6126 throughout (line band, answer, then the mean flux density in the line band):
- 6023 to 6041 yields 0.4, 1.39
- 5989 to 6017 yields 2.1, 1.3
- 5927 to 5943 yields 2.5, 1.15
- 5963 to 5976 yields 2.1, 1.17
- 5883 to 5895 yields 6.7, 0.591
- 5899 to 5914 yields 4.6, 0.935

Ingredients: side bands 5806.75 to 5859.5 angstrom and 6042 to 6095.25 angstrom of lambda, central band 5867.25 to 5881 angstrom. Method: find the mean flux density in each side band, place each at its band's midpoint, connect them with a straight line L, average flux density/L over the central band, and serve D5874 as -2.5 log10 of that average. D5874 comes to 0.26 mag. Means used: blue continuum 1.36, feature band 1.09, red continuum 1.49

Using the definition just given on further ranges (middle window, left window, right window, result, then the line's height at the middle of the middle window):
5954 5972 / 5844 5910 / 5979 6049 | 0.051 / 1.2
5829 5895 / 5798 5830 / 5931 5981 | 0.204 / 1.34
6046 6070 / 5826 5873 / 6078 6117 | 0.018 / 1.48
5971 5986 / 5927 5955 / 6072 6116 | 0.040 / 1.25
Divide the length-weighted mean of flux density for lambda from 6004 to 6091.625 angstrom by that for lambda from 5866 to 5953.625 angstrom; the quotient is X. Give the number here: 1.4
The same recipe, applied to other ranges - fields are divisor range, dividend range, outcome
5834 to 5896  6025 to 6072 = 1.33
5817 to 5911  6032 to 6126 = 1.34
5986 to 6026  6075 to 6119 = 1.16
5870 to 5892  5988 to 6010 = 1.48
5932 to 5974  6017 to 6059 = 1.22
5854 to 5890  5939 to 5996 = 1.15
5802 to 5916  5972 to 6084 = 1.20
